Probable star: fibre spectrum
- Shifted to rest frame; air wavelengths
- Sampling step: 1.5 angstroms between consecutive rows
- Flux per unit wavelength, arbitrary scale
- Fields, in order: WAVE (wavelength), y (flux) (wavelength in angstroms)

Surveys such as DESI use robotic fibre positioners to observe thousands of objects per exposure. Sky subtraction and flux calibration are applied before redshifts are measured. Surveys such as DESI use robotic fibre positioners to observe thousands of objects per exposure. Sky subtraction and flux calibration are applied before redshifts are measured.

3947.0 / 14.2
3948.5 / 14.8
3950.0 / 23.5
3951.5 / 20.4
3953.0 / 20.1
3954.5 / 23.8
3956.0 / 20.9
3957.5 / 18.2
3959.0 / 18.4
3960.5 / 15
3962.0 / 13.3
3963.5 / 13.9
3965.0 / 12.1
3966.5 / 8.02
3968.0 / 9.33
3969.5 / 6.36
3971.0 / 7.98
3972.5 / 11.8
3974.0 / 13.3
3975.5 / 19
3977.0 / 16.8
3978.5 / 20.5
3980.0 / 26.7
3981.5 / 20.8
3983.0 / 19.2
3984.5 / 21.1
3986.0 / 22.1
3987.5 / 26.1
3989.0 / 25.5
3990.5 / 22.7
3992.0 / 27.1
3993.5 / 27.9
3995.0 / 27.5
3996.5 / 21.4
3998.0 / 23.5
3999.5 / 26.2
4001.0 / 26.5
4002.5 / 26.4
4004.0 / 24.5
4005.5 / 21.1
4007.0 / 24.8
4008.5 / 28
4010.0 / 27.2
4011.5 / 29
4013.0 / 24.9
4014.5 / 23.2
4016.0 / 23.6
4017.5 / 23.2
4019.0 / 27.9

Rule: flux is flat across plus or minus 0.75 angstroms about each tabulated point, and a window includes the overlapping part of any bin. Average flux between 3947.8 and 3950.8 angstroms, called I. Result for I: 19.2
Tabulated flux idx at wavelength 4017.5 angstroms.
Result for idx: 23.2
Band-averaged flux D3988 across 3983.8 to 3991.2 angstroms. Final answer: 23.5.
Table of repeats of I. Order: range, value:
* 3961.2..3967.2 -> 11.9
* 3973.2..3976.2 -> 16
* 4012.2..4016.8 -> 23.9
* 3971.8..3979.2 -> 16.3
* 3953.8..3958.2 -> 21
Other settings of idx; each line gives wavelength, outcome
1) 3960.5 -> 15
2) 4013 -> 24.9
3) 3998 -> 23.5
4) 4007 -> 24.8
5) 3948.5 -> 14.8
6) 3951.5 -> 20.4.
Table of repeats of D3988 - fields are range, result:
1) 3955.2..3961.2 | 18.2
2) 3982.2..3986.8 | 20.9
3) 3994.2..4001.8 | 25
